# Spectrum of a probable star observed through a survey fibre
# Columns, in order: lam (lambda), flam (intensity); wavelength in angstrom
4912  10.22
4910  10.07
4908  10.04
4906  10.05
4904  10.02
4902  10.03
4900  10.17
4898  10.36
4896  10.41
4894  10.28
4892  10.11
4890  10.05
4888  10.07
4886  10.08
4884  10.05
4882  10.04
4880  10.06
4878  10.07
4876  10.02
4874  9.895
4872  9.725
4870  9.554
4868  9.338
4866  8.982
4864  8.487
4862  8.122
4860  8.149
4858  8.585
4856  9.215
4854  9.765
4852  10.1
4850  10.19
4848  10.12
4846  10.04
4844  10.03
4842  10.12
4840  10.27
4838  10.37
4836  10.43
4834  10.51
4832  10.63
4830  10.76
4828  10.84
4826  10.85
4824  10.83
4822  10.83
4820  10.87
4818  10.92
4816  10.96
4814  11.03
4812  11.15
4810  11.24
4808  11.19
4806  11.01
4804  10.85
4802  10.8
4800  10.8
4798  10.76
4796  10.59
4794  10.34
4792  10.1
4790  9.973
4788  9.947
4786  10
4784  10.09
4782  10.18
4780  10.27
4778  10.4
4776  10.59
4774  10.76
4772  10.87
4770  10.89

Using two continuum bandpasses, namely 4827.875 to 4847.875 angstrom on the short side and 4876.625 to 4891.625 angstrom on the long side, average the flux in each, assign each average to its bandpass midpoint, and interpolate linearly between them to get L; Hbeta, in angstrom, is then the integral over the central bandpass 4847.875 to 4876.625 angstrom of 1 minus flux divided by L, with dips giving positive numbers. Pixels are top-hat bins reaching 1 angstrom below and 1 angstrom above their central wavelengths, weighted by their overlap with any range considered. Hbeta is 2.5 angstrom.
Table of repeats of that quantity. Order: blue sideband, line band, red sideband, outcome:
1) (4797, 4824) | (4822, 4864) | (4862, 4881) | 0.9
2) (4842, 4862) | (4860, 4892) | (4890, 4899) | 1.1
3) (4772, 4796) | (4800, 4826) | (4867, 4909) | -1.9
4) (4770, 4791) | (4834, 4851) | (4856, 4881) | -1.1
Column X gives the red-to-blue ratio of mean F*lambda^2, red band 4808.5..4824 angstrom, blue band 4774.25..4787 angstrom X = 1.09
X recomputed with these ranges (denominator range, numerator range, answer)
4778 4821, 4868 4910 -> 0.98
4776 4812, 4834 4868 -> 0.93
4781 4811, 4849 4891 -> 0.94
